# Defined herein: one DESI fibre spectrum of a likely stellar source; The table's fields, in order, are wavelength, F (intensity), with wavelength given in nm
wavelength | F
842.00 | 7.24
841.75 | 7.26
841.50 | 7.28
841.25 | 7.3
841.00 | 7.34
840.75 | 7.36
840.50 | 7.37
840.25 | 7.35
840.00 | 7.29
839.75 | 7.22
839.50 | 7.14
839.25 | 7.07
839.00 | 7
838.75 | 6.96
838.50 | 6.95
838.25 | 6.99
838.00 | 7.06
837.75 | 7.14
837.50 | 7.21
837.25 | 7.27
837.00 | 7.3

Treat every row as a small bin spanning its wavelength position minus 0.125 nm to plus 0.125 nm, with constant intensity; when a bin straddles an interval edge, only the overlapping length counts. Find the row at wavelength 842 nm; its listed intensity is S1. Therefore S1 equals 7.24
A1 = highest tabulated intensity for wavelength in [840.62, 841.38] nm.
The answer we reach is 7.36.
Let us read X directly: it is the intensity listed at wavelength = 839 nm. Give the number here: 7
